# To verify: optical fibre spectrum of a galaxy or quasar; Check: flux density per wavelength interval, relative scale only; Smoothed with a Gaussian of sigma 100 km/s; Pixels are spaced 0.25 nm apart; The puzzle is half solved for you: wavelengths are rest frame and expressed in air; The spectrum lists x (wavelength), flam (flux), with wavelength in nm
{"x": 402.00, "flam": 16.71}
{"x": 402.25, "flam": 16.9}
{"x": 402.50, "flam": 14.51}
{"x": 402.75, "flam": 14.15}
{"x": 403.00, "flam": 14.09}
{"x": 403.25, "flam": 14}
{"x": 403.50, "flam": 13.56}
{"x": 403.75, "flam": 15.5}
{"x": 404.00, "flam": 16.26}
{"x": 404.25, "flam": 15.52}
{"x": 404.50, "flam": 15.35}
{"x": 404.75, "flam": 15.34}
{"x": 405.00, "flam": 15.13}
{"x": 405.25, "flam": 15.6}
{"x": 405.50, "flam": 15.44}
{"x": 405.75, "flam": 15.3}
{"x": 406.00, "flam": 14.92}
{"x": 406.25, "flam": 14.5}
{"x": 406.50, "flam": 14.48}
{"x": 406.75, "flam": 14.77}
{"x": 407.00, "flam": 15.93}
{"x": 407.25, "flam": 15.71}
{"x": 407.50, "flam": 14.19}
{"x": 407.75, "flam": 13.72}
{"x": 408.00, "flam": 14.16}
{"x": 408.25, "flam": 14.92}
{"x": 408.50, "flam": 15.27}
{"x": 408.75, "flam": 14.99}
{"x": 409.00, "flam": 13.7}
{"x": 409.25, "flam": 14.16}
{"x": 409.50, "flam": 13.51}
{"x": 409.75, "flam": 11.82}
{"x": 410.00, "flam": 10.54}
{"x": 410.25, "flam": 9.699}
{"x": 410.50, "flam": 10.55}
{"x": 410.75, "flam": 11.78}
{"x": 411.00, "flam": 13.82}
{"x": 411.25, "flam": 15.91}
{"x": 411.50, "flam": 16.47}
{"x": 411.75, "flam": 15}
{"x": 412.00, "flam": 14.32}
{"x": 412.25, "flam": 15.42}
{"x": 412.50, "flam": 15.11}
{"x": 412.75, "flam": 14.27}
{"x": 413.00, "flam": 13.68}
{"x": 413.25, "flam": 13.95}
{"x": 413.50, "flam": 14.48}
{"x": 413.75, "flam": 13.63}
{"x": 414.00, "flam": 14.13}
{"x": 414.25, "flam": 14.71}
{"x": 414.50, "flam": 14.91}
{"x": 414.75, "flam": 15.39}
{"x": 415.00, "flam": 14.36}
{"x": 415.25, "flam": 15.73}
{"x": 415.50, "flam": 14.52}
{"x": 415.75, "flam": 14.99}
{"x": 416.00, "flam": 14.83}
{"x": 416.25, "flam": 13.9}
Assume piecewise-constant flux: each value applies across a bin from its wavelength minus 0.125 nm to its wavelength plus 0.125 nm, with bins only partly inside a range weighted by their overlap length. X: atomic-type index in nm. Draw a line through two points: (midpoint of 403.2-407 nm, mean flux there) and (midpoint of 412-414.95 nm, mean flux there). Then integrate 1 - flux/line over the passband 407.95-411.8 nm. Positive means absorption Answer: 0.33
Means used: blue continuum 15.1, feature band 13.5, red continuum 14.5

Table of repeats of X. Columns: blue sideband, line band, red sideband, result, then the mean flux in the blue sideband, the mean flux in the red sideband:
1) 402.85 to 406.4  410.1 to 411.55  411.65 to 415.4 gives 0.19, 15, 14.6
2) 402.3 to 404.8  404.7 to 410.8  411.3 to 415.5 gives 0.33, 14.9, 14.7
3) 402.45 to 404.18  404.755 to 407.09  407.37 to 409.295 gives -0.10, 14.6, 14.4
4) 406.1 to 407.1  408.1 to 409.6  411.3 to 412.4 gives 0.06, 14.9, 15.3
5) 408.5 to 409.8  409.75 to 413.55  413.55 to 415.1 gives 0.17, 13.9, 14.5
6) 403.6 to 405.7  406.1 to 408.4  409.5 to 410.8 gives -0.23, 15.5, 11.1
